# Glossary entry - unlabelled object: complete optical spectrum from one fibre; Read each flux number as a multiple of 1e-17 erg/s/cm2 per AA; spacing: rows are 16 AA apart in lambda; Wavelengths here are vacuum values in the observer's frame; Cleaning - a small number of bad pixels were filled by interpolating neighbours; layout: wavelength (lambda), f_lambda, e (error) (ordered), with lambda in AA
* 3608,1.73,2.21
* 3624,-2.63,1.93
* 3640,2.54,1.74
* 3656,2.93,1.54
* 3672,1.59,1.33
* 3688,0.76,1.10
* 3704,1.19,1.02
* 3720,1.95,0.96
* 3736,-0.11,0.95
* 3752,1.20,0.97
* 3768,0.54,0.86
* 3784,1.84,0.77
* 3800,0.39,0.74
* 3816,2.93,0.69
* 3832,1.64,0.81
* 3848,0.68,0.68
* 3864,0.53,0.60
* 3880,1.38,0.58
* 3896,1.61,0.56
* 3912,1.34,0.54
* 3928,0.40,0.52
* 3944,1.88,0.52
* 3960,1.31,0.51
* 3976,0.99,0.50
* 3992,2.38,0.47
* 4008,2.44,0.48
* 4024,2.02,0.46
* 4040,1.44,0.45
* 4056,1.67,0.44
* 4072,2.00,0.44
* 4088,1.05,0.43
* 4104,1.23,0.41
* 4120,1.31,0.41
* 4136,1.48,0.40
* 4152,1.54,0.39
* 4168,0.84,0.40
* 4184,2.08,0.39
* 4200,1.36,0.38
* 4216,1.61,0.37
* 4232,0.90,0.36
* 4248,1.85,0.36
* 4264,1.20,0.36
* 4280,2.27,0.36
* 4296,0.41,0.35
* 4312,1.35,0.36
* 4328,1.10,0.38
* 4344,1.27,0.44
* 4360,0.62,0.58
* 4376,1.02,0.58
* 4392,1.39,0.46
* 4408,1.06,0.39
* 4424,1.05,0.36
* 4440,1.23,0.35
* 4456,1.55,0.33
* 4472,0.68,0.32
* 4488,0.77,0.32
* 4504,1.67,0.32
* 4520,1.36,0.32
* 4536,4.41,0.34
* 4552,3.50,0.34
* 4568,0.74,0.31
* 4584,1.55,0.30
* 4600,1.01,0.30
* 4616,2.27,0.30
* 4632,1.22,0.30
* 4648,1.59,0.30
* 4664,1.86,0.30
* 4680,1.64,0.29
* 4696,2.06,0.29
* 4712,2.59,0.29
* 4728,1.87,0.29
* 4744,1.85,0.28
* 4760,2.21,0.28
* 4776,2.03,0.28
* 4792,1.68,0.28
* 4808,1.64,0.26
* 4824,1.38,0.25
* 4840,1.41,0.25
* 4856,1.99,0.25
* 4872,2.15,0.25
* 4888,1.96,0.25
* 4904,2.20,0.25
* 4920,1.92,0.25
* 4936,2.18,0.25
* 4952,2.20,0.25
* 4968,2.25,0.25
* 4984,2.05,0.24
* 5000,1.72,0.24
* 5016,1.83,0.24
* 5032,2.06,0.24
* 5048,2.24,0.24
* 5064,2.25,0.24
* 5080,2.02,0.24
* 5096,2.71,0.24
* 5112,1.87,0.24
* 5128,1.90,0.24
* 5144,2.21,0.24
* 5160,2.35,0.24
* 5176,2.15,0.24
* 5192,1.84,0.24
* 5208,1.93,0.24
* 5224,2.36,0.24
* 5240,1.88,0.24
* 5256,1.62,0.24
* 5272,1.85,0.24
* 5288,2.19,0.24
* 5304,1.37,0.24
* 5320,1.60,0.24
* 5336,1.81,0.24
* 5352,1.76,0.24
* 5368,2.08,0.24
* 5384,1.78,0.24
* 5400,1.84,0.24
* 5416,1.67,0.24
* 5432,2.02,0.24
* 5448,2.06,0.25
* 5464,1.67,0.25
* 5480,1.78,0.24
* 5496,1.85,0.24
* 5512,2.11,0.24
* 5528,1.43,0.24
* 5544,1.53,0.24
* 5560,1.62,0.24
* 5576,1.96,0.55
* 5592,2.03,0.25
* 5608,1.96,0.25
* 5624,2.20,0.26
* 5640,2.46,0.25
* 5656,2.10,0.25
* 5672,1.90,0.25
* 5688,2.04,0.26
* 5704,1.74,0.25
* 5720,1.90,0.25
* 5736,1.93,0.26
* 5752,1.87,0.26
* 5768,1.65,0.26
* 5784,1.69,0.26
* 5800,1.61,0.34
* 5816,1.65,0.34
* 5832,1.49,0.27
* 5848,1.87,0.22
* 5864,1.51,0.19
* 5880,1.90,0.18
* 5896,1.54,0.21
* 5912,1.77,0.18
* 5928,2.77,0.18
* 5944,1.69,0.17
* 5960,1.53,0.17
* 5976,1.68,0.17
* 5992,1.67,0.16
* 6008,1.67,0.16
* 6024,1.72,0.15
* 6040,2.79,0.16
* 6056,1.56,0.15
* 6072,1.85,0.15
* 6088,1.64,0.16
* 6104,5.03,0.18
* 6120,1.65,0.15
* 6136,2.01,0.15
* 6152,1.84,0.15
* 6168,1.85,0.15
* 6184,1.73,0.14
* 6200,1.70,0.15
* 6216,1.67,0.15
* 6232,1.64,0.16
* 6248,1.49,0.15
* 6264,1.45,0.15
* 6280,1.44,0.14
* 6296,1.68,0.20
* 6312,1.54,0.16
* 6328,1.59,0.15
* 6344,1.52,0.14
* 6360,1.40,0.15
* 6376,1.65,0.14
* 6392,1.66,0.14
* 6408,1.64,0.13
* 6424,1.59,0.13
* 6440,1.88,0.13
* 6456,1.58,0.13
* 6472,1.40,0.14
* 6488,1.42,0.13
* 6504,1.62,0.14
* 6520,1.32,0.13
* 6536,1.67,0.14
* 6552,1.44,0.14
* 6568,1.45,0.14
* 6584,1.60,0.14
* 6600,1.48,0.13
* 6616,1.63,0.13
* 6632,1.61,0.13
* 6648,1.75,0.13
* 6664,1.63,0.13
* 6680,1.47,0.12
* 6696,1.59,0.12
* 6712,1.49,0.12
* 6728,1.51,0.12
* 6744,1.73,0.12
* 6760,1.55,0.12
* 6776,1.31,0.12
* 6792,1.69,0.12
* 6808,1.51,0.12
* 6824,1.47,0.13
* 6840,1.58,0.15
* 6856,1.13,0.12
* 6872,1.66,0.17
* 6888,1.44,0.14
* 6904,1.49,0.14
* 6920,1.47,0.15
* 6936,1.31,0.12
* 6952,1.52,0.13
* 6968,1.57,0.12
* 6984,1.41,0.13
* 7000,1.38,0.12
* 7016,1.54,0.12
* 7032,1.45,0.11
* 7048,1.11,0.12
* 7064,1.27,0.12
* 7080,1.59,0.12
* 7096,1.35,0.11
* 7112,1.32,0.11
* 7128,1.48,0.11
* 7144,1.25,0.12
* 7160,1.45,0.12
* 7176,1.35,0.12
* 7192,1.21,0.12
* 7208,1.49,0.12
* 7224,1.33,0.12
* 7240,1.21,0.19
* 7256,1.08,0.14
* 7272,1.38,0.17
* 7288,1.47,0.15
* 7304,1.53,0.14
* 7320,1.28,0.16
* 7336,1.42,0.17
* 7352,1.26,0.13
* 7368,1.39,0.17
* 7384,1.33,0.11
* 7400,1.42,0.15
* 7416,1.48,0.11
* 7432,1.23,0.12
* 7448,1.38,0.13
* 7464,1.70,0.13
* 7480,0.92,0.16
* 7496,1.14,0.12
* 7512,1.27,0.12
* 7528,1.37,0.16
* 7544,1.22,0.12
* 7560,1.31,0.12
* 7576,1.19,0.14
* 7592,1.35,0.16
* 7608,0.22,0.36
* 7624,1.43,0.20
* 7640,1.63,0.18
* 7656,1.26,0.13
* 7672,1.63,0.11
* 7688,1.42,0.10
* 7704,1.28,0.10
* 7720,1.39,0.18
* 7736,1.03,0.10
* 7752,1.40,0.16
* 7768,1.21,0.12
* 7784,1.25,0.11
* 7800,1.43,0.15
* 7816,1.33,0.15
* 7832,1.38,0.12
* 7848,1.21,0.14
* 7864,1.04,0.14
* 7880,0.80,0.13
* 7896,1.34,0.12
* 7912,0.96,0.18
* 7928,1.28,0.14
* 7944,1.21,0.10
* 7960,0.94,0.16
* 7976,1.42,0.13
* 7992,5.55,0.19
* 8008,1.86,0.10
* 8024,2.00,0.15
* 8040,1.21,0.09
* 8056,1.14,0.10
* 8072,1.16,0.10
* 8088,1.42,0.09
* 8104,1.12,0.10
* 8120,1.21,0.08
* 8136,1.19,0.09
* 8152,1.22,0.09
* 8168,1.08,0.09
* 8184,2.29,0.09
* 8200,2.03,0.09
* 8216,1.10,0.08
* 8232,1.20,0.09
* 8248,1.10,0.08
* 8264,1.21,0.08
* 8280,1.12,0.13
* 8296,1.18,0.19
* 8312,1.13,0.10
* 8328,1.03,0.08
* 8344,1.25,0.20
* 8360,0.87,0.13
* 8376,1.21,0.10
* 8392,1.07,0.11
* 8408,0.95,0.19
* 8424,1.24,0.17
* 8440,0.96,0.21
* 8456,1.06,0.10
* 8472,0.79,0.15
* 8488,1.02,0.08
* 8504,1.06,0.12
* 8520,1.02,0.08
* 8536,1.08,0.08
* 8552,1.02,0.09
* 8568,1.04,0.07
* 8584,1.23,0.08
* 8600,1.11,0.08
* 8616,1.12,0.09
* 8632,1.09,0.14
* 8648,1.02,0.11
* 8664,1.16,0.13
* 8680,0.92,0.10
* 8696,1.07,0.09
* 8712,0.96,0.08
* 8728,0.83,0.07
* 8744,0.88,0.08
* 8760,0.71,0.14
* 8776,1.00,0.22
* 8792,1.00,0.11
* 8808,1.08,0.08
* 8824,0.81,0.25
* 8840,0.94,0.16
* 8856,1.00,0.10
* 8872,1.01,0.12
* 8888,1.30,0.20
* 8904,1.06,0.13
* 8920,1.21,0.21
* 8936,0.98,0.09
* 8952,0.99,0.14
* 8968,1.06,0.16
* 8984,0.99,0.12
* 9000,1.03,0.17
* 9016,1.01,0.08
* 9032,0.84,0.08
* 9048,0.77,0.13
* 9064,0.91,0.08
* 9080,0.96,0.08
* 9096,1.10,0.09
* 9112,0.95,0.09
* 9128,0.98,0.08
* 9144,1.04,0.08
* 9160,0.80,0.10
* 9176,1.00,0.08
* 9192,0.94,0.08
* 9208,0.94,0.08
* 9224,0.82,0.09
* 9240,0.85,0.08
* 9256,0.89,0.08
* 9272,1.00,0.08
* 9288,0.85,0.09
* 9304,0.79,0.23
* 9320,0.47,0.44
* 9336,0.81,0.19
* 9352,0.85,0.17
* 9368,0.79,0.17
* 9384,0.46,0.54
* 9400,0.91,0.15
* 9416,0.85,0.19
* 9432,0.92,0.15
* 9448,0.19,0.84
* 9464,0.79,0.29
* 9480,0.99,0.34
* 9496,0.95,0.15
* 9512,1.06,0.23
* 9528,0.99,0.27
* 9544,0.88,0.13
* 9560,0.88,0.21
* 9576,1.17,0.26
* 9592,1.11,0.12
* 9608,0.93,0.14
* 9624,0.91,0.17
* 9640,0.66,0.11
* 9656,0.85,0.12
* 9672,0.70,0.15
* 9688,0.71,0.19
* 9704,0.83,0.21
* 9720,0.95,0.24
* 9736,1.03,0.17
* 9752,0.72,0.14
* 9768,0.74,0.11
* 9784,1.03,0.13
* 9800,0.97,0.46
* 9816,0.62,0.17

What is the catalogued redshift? 0.22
